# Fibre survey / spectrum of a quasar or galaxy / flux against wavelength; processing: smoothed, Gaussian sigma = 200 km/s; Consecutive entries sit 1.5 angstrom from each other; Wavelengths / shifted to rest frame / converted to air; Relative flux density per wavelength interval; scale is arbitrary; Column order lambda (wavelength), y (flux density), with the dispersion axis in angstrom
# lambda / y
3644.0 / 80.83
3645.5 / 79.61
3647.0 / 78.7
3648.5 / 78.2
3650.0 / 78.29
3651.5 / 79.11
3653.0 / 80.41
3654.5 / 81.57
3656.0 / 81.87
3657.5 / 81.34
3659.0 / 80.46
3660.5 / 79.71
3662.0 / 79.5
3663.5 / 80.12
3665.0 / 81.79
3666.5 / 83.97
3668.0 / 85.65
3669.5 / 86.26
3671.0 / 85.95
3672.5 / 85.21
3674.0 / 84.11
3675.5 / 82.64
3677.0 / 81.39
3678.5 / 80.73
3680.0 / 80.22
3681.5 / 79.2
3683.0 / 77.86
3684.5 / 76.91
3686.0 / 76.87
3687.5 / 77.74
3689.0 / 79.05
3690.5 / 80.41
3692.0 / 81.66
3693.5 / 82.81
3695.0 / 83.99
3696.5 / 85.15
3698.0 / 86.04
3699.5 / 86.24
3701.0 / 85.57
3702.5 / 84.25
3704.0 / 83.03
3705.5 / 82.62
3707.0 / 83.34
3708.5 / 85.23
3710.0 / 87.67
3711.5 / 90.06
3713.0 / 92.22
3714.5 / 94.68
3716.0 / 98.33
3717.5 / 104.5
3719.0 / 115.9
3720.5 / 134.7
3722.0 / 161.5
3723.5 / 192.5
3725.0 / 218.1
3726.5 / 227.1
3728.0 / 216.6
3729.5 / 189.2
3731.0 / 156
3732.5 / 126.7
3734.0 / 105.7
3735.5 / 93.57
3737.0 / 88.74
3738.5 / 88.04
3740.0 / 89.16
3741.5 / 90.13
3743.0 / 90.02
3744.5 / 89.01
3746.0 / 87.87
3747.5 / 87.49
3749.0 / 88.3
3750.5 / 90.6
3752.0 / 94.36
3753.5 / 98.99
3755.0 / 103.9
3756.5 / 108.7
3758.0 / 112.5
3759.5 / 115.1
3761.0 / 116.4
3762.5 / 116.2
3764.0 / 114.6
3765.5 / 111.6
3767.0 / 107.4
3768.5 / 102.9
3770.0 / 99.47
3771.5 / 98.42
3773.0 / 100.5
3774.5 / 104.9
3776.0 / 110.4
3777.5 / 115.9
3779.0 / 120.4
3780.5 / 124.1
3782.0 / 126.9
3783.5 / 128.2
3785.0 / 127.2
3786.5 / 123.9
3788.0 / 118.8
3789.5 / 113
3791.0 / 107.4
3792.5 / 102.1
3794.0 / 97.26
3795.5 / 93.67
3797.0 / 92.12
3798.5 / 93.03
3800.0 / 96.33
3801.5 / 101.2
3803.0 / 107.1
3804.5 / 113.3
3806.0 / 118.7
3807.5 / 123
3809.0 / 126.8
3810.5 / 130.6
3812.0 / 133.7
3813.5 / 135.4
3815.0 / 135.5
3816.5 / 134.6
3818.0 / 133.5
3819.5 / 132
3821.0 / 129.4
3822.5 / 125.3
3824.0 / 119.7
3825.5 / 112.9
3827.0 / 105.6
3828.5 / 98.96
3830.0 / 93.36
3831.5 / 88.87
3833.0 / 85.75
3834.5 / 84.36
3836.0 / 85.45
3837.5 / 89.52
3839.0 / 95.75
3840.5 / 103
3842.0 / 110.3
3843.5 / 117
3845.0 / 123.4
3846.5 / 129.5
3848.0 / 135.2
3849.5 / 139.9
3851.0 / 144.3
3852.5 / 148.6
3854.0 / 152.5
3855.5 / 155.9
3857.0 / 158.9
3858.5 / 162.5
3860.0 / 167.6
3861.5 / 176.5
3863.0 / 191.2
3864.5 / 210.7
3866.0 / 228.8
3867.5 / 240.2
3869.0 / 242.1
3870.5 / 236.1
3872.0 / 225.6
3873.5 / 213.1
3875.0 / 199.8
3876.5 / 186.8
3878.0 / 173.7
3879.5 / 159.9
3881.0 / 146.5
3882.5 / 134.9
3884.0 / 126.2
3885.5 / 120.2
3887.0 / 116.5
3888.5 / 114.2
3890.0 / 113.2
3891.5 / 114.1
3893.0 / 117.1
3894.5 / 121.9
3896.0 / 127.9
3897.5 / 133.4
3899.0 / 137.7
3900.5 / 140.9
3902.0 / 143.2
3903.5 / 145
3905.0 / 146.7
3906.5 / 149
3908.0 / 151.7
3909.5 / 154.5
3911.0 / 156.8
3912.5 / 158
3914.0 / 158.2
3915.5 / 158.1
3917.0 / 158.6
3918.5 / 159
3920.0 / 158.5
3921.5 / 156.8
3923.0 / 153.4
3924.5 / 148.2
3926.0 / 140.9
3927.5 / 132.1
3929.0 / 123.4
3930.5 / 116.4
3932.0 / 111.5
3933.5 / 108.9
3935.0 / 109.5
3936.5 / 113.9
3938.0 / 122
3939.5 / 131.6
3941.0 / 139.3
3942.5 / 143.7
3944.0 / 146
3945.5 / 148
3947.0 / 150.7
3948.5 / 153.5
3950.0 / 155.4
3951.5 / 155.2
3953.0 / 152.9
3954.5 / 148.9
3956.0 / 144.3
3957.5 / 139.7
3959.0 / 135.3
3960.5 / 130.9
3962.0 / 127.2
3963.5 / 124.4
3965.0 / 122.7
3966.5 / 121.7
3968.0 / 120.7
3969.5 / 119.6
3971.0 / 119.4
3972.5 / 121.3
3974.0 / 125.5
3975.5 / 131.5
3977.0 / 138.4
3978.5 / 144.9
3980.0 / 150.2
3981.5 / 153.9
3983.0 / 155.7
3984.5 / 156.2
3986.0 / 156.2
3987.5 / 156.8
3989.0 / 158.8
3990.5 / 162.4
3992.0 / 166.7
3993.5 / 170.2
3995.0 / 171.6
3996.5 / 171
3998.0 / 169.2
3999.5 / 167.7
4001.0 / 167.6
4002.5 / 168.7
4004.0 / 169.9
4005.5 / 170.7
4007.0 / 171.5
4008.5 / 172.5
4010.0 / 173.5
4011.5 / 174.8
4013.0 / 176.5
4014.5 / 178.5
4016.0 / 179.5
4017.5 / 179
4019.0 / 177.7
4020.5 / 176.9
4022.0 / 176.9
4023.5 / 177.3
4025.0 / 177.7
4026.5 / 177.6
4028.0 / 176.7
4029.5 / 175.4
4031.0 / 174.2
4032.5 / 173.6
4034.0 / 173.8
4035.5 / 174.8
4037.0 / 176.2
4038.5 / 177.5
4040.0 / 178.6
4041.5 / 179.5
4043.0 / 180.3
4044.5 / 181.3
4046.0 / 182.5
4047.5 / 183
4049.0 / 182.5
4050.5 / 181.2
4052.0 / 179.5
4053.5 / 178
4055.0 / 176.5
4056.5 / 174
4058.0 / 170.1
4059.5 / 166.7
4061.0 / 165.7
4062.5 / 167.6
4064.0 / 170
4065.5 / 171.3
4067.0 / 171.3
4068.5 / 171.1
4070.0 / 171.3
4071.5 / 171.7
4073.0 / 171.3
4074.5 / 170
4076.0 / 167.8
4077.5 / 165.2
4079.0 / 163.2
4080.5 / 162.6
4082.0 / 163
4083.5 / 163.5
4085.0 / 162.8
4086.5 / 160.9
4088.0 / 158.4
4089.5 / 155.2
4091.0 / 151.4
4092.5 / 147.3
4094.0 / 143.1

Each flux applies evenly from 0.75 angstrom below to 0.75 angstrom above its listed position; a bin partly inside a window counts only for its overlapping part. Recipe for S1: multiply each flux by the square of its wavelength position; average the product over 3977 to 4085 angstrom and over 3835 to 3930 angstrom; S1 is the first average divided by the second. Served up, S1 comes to 1.2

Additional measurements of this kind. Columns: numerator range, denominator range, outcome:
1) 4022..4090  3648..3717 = 2.51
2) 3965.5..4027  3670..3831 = 1.68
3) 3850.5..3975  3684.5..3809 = 1.50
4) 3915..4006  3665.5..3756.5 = 1.62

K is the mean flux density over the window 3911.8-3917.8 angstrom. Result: 158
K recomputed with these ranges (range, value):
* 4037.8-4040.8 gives 178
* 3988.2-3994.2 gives 164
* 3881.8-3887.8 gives 124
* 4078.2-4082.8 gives 163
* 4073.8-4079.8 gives 166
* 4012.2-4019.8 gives 178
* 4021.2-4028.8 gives 177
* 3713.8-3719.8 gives 104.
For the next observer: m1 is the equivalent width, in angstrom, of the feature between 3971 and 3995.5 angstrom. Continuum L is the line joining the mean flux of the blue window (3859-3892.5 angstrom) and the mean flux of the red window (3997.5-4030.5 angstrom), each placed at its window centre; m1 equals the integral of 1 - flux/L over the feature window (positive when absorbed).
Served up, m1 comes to 3.40 angstrom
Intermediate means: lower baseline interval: 174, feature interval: 150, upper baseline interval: 174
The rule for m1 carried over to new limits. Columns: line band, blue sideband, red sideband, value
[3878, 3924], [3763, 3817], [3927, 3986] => -4.98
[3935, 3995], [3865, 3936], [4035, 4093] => 6.88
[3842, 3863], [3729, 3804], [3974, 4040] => -2.99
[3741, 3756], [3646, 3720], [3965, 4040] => 1.18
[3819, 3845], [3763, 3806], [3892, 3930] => 3.74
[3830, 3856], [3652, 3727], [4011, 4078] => 2.74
